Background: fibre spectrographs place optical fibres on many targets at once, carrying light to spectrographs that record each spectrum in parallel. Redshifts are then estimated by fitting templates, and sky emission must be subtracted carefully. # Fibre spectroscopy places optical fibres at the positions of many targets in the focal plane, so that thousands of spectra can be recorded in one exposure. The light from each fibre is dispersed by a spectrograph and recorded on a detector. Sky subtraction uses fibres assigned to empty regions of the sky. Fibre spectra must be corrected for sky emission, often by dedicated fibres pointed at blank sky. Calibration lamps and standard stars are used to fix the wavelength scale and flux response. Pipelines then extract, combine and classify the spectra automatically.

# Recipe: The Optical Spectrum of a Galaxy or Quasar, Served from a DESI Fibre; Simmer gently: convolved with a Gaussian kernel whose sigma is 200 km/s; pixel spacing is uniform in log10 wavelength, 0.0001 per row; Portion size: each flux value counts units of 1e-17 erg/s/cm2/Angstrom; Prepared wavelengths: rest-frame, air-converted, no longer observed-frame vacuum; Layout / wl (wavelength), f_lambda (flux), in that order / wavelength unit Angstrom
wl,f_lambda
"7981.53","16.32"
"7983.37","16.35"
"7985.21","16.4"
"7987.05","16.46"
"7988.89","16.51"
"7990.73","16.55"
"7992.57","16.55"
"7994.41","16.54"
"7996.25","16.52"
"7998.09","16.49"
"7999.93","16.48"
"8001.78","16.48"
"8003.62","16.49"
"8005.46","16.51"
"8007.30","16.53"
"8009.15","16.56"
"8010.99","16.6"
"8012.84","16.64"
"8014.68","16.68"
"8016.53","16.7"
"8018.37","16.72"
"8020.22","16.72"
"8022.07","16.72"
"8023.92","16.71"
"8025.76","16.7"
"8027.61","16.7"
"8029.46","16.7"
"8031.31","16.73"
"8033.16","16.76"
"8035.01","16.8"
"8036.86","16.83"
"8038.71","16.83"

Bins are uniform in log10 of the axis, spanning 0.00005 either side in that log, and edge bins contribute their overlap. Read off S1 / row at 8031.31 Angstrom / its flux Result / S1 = 16.73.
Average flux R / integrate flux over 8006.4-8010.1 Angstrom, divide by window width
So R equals 16.5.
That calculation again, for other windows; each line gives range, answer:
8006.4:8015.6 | 16.6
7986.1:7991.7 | 16.5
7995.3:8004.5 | 16.5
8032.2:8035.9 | 16.8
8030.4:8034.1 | 16.7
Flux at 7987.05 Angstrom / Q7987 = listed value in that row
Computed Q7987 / 16.46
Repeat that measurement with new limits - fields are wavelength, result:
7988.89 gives 16.51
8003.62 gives 16.49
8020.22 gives 16.72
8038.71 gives 16.83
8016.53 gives 16.7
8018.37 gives 16.72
